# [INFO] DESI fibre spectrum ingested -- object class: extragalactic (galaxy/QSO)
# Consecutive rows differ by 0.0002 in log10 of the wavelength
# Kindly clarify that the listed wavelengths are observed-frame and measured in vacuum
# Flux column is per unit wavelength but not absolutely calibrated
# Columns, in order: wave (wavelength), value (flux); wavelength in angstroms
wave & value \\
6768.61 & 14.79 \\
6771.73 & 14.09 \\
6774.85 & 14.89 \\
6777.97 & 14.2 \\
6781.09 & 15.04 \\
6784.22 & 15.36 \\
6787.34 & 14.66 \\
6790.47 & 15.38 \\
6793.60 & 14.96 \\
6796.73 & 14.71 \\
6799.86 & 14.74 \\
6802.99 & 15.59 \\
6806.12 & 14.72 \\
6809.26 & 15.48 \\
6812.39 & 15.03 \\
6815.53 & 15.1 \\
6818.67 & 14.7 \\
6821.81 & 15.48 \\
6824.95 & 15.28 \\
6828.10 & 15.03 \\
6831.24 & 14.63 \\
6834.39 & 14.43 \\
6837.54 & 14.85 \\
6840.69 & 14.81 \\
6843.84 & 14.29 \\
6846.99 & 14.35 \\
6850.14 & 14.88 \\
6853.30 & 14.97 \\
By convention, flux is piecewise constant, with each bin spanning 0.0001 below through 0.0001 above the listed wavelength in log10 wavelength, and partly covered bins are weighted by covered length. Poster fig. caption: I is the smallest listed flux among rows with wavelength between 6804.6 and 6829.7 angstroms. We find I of 14.7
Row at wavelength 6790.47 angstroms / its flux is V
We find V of 15.38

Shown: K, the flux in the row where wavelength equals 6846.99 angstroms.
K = 14.35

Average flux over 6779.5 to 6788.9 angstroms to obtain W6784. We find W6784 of 15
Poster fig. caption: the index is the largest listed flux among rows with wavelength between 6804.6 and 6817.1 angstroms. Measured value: 15.48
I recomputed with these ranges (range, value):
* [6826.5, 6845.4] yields 14.29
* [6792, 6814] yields 14.71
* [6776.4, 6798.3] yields 14.2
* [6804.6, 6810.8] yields 14.72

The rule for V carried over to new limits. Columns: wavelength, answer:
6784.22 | 15.36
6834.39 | 14.43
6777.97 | 14.2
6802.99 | 15.59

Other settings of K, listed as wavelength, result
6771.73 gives 14.09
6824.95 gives 15.28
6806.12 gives 14.72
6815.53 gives 15.1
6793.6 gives 14.96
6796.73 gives 14.71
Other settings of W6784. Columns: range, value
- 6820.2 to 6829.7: 15.3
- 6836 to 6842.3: 14.8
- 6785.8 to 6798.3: 14.9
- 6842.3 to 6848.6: 14.3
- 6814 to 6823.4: 15.1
